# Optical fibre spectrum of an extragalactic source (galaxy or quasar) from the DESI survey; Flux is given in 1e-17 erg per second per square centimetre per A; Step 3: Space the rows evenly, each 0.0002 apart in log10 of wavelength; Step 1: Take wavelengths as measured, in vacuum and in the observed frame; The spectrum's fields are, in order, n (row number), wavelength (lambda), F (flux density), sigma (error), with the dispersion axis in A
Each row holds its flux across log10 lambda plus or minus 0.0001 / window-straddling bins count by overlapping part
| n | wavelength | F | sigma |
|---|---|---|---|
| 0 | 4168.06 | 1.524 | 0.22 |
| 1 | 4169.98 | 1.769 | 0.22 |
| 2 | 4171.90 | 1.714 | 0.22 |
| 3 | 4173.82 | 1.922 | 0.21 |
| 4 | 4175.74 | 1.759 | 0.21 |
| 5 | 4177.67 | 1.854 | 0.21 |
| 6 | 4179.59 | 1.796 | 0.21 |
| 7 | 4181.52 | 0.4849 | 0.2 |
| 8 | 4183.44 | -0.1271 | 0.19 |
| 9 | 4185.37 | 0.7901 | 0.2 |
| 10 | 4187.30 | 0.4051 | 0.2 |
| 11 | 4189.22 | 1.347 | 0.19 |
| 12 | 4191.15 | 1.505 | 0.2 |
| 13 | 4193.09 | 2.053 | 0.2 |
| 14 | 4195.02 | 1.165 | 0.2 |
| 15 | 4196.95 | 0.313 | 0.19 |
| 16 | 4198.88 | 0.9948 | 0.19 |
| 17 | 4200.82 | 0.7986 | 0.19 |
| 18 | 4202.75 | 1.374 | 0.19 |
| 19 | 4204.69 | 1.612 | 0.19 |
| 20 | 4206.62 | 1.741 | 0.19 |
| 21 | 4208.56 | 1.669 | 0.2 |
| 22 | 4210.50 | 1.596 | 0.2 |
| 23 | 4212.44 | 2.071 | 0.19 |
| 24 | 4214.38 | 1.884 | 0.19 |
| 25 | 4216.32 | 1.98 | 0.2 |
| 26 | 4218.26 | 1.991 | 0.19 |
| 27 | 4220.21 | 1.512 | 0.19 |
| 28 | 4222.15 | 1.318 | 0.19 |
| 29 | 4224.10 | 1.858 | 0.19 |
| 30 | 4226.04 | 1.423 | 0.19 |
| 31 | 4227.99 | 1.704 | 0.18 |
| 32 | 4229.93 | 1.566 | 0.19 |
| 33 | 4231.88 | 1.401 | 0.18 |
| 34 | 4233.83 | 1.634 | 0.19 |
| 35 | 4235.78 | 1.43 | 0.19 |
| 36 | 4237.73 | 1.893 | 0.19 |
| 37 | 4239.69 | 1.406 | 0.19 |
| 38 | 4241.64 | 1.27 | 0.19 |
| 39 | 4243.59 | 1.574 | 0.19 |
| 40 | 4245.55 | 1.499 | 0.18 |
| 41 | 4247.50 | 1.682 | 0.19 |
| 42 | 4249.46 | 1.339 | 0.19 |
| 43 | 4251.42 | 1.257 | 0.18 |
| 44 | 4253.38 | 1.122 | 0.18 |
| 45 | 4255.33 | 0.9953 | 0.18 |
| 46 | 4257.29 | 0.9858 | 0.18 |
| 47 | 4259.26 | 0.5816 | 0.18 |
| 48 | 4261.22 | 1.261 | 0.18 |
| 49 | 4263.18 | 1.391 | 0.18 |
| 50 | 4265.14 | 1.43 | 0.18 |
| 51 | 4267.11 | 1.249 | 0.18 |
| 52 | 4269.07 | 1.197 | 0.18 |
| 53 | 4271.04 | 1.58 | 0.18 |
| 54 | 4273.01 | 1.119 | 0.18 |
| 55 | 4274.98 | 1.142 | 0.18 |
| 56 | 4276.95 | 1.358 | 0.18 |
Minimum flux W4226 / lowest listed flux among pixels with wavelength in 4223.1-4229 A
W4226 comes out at 1.423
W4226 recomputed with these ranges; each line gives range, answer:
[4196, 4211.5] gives 0.313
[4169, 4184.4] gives -0.1271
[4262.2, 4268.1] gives 1.249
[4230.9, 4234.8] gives 1.401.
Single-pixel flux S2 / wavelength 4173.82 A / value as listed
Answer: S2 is 1.922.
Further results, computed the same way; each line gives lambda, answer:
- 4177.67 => 1.854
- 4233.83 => 1.634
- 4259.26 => 0.5816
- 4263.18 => 1.391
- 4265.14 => 1.43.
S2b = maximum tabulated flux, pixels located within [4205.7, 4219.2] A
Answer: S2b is 2.071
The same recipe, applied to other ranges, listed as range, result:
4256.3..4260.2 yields 0.9858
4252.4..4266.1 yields 1.43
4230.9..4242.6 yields 1.893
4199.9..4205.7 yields 1.612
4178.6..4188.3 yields 1.796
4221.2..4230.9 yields 1.858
